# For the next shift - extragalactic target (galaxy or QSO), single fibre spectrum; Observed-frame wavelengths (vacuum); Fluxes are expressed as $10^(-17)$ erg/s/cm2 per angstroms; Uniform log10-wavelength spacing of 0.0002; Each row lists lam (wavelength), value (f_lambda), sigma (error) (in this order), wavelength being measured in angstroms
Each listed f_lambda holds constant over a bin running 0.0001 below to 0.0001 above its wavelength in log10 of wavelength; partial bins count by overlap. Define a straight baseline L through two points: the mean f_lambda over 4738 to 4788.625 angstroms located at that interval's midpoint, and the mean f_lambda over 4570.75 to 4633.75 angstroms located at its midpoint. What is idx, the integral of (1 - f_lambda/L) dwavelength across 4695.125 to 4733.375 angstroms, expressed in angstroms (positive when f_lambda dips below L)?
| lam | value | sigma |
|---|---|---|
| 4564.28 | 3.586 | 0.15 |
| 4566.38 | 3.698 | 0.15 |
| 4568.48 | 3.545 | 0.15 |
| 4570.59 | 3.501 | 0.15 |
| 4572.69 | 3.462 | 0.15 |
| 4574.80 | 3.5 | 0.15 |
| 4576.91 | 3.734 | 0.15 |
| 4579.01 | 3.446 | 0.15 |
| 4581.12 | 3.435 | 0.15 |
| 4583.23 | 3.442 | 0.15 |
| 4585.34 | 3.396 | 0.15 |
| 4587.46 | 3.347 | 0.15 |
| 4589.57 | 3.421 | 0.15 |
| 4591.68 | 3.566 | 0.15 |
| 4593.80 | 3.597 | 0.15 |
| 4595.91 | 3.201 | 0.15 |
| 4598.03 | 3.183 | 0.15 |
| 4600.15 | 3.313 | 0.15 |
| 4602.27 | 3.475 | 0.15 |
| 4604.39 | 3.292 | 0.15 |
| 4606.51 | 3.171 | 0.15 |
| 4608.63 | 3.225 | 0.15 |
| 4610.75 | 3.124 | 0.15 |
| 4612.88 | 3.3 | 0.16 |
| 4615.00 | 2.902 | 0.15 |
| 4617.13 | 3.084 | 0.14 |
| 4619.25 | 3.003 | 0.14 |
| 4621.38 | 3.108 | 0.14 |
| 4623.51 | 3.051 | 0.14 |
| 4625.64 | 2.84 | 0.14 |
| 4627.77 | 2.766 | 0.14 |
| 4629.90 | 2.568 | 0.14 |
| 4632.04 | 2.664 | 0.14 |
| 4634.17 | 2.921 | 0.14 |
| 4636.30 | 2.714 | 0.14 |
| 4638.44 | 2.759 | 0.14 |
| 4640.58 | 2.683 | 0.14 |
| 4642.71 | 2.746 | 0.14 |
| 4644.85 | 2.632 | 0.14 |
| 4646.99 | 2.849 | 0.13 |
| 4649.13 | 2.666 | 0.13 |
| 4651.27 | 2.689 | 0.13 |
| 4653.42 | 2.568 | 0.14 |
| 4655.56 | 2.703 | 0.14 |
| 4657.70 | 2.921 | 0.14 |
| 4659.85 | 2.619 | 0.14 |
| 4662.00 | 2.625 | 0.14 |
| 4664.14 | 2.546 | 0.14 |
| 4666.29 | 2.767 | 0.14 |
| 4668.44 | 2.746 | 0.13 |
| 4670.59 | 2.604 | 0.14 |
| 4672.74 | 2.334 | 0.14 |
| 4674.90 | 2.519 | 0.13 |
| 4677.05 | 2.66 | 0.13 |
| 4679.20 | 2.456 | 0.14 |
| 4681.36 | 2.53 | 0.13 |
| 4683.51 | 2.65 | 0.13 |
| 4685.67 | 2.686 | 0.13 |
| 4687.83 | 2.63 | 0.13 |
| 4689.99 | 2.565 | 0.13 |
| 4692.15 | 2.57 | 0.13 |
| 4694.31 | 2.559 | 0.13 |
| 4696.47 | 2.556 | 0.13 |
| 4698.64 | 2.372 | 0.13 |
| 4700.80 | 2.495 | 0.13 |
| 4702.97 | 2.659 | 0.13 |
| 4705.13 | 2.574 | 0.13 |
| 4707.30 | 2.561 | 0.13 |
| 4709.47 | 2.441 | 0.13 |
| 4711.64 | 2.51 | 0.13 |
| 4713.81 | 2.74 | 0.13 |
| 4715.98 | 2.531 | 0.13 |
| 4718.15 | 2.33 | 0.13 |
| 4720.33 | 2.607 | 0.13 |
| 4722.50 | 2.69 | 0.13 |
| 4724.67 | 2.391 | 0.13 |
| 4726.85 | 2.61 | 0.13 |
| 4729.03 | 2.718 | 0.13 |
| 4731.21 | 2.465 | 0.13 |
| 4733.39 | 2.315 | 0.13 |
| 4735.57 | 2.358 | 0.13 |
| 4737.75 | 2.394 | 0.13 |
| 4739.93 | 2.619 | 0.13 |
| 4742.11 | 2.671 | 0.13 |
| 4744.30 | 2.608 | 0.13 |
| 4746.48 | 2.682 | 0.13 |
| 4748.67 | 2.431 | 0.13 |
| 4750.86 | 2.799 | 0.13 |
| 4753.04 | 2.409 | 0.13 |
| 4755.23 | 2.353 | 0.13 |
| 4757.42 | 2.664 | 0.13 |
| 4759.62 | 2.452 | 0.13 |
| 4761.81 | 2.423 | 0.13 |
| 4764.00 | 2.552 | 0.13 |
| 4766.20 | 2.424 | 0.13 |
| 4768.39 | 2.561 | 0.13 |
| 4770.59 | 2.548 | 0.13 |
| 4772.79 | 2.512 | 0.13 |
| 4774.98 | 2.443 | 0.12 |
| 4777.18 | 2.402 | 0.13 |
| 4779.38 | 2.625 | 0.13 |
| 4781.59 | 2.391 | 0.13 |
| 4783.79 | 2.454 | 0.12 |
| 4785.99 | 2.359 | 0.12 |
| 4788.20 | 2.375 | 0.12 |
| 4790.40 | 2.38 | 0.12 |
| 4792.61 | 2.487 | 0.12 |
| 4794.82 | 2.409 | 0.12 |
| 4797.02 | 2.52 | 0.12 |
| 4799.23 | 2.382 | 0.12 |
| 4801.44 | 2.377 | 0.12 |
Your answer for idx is 2.7 angstroms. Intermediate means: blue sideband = 3.23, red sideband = 2.51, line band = 2.54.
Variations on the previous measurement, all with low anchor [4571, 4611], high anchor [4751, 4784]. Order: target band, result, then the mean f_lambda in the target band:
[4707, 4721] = 1.2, 2.53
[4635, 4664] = 3.7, 2.7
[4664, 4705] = 4.8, 2.57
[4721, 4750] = 1.3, 2.54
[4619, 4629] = 0.9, 2.94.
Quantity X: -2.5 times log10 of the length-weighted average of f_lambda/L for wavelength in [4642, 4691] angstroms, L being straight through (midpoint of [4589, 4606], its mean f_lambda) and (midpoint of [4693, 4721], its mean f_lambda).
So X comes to 0.080 mag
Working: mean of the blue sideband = 3.37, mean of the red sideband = 2.53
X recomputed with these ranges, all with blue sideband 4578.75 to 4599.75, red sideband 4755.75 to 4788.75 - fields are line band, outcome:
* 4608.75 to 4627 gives 0.07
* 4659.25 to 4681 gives 0.16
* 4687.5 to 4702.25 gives 0.13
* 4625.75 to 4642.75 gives 0.16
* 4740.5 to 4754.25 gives 0.00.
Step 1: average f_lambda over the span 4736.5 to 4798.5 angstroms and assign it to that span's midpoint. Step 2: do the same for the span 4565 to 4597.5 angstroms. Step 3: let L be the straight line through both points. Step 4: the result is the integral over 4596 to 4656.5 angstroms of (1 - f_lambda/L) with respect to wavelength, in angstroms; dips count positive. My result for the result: 5.89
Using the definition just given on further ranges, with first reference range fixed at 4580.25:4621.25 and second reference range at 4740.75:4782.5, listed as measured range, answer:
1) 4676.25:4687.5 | 1.2 angstroms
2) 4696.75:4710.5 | 1.4 angstroms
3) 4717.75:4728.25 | 0.6 angstroms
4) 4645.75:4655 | 1.1 angstroms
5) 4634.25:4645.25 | 1.3 angstroms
